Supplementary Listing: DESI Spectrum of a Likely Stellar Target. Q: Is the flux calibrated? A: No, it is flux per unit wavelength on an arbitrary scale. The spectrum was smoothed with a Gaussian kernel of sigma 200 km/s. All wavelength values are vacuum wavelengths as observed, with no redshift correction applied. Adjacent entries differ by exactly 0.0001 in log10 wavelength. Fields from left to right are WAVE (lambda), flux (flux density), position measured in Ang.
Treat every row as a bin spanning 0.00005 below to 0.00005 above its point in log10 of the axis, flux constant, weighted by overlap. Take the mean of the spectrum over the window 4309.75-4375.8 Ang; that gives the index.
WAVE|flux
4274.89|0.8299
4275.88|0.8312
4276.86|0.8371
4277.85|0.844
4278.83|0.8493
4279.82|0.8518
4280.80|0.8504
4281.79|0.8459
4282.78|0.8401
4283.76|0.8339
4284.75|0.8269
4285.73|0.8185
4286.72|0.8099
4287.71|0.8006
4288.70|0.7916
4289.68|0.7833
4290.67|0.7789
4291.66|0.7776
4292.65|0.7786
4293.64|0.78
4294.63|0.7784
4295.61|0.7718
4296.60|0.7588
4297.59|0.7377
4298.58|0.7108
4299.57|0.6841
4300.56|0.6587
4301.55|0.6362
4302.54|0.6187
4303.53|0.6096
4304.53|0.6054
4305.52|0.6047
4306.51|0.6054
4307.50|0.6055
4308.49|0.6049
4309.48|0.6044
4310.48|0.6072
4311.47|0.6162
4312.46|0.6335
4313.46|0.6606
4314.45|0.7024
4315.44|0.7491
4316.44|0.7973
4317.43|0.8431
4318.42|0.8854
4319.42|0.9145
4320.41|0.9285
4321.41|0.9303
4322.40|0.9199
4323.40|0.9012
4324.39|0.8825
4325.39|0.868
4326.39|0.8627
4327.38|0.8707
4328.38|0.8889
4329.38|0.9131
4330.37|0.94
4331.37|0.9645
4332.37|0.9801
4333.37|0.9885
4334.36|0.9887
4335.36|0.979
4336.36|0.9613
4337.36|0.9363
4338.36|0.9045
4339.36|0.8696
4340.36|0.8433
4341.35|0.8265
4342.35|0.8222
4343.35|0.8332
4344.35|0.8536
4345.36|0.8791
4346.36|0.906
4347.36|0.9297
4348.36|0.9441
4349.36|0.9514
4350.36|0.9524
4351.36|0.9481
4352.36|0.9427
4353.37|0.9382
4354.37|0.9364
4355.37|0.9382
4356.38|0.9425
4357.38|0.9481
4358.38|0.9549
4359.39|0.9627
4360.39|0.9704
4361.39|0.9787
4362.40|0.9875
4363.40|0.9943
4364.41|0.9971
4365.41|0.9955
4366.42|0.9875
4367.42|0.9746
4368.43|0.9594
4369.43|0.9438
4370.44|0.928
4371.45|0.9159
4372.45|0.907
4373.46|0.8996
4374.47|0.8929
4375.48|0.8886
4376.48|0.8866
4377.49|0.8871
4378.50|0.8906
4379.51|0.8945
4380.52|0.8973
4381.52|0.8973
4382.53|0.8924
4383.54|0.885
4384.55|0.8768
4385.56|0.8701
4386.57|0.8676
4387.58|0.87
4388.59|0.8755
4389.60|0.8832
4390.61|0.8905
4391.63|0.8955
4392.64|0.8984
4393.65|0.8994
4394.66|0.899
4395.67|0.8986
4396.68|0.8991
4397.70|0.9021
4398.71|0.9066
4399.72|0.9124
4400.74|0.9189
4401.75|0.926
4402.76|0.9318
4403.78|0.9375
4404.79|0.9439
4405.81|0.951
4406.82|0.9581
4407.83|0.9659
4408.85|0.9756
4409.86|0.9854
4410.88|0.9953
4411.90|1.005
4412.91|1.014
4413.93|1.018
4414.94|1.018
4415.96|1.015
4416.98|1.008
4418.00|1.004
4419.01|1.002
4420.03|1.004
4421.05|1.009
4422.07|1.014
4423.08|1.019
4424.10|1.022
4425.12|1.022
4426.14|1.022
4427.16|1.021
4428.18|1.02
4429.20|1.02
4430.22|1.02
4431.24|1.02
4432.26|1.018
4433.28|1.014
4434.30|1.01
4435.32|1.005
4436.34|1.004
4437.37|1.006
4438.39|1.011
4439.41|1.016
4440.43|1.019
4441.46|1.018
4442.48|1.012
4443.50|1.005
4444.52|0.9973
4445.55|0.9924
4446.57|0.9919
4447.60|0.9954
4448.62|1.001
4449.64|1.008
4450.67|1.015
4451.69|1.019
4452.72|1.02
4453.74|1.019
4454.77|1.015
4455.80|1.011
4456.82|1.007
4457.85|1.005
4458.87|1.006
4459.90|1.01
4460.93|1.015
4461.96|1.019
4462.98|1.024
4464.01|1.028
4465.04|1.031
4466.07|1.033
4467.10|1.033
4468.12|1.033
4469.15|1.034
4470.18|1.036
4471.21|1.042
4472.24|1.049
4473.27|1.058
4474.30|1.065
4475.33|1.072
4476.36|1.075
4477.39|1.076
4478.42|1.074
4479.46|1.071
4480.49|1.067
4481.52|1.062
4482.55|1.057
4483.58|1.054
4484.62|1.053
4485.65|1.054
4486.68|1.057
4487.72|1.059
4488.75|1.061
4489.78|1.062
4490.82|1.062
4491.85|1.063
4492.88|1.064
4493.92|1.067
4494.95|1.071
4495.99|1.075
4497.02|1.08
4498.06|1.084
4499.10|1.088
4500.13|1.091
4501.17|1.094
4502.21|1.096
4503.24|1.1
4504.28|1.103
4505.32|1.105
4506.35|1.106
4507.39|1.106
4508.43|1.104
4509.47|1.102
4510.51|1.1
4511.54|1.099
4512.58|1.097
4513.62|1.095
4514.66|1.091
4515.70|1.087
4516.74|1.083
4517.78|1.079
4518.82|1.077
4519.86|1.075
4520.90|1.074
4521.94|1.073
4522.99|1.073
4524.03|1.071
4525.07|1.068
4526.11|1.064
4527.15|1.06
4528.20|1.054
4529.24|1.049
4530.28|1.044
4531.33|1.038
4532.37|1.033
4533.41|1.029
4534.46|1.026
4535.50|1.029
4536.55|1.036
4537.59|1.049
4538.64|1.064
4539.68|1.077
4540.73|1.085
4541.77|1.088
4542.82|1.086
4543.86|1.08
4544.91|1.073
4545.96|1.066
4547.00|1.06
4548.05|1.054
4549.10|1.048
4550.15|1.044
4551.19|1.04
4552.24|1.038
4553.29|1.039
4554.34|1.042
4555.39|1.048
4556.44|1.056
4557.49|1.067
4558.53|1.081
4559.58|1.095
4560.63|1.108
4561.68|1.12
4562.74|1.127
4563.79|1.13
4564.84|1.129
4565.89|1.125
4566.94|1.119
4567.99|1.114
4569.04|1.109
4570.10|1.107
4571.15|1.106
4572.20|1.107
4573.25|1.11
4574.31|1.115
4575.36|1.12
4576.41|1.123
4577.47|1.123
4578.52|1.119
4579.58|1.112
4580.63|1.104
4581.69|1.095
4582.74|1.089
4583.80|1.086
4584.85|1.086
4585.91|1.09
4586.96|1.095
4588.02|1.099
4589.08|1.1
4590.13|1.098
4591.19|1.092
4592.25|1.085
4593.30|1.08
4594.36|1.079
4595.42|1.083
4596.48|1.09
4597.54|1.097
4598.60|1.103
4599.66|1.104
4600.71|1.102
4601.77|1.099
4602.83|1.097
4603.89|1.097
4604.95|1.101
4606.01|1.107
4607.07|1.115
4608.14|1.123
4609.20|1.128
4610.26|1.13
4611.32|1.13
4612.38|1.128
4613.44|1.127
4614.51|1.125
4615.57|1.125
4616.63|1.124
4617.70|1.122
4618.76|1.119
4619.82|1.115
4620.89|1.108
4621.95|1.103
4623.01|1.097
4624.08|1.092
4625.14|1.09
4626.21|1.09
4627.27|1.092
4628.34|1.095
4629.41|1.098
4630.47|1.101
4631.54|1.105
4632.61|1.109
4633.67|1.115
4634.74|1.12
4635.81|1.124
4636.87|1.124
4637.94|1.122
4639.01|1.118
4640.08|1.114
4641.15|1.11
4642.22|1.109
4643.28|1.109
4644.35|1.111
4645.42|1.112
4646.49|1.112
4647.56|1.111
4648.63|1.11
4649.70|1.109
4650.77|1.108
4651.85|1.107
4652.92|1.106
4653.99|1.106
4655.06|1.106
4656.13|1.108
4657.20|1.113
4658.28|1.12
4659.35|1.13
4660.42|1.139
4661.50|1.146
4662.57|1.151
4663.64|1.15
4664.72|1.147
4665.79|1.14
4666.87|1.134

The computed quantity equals 0.899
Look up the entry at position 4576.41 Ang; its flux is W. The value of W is 1.123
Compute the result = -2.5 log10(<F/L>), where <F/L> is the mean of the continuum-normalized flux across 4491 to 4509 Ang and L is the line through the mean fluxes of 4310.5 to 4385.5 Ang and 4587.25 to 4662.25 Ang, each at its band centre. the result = -0.08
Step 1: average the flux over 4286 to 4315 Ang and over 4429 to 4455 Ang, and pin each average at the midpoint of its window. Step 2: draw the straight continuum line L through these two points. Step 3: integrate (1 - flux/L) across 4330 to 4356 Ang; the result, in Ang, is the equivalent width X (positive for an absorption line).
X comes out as -4.37 Ang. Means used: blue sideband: 0.695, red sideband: 1.01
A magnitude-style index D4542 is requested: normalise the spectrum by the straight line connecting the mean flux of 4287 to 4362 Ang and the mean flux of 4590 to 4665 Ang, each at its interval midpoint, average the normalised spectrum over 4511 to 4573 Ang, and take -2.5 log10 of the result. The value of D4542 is -0.045 mag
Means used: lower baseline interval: 0.83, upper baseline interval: 1.11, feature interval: 1.07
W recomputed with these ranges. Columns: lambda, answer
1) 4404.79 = 0.9439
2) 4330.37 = 0.94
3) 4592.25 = 1.085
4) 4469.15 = 1.034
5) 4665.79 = 1.14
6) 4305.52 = 0.6047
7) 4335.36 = 0.979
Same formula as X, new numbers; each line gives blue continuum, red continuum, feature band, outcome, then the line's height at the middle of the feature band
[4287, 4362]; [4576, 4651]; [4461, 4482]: -1.7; 0.97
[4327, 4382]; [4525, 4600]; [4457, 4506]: -1.7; 1.02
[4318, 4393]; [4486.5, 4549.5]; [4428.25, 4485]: -0.7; 1.01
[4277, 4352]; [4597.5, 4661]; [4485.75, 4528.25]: -3.6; 0.996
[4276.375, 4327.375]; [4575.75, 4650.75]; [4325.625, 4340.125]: -2.3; 0.8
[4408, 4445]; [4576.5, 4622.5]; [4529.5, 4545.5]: 0.2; 1.07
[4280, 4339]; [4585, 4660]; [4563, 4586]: -1.1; 1.06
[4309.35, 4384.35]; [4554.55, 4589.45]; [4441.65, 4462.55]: -0.3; 0.993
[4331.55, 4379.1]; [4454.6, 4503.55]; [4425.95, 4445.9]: 0.0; 1.01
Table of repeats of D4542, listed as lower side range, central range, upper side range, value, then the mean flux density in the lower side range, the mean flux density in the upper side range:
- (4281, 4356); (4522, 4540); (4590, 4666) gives -0.03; 0.819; 1.11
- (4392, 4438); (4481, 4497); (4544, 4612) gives -0.03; 0.979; 1.09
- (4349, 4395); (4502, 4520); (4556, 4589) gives -0.05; 0.924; 1.11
